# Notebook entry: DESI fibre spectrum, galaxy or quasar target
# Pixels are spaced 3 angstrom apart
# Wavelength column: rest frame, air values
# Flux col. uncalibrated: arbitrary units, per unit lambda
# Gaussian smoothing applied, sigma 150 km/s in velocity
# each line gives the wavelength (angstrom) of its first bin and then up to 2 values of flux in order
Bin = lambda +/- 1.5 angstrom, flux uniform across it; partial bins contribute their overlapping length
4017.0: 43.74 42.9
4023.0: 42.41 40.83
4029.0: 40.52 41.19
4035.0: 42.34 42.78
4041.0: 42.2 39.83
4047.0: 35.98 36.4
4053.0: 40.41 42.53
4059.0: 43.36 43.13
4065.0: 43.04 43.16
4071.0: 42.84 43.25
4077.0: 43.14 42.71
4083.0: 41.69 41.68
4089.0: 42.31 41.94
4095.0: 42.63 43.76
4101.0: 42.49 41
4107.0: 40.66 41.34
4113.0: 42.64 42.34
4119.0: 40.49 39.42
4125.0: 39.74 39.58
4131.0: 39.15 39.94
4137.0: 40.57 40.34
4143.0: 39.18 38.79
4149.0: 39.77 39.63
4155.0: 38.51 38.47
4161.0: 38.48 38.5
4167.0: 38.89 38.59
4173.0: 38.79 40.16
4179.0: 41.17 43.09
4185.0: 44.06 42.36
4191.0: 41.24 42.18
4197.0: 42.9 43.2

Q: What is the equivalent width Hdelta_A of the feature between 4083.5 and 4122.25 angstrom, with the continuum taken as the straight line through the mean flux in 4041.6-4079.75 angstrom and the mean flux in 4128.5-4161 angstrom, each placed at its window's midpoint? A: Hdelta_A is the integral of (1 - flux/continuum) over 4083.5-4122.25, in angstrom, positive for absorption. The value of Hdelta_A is -1.3 angstrom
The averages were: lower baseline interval 41.5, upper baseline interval 39.4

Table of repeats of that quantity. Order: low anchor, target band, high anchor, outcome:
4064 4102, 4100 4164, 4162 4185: 1.9 angstrom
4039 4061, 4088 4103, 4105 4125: -0.7 angstrom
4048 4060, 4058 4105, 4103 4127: -2.3 angstrom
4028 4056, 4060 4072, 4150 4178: -0.9 angstrom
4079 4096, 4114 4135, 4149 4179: 0.3 angstrom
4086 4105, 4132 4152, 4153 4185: 0.5 angstrom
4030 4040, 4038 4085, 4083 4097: 0.5 angstrom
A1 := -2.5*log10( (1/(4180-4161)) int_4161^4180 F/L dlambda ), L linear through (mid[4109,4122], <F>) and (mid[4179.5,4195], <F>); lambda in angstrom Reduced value 0.08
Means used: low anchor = 41.5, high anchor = 42.5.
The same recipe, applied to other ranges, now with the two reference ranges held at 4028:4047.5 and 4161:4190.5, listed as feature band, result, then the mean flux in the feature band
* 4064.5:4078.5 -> -0.06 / 43.1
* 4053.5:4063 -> -0.05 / 42.7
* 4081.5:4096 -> -0.03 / 42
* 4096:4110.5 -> -0.03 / 41.9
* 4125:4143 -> 0.02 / 39.8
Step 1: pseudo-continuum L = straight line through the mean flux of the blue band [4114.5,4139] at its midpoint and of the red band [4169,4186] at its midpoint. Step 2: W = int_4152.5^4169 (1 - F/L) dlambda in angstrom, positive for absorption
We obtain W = 0.8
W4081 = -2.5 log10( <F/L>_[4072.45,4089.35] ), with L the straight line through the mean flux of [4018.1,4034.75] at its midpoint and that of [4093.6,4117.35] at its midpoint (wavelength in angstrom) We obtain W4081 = -0.01 mag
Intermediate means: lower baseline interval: 41.7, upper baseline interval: 42.1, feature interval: 42.5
